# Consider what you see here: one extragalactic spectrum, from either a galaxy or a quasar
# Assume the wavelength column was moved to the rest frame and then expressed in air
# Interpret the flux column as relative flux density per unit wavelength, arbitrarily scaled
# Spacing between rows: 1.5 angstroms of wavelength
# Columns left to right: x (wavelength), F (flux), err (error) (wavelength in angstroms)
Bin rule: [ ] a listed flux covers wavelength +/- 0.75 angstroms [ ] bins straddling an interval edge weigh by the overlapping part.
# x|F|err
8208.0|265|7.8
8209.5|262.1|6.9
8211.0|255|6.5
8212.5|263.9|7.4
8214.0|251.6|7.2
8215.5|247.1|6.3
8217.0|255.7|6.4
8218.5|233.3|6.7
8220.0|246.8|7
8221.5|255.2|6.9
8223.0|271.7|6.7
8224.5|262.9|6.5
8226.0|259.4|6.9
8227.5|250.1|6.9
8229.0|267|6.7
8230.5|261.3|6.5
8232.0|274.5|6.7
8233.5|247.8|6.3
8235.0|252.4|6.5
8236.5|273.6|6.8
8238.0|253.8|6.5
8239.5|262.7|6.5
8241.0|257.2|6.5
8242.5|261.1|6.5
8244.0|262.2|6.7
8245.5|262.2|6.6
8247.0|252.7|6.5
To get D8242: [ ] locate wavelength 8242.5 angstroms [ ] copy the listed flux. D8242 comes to 261.1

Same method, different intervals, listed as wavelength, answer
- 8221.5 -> 255.2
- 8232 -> 274.5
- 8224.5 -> 262.9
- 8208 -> 265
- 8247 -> 252.7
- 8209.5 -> 262.1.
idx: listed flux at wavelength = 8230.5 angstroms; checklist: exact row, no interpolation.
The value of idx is 261.3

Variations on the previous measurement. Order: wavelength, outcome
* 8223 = 271.7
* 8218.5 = 233.3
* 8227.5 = 250.1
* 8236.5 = 273.6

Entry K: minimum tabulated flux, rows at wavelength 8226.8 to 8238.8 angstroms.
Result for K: 247.8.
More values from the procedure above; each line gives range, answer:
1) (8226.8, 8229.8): 250.1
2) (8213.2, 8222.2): 233.3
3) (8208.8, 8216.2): 247.1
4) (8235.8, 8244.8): 253.8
